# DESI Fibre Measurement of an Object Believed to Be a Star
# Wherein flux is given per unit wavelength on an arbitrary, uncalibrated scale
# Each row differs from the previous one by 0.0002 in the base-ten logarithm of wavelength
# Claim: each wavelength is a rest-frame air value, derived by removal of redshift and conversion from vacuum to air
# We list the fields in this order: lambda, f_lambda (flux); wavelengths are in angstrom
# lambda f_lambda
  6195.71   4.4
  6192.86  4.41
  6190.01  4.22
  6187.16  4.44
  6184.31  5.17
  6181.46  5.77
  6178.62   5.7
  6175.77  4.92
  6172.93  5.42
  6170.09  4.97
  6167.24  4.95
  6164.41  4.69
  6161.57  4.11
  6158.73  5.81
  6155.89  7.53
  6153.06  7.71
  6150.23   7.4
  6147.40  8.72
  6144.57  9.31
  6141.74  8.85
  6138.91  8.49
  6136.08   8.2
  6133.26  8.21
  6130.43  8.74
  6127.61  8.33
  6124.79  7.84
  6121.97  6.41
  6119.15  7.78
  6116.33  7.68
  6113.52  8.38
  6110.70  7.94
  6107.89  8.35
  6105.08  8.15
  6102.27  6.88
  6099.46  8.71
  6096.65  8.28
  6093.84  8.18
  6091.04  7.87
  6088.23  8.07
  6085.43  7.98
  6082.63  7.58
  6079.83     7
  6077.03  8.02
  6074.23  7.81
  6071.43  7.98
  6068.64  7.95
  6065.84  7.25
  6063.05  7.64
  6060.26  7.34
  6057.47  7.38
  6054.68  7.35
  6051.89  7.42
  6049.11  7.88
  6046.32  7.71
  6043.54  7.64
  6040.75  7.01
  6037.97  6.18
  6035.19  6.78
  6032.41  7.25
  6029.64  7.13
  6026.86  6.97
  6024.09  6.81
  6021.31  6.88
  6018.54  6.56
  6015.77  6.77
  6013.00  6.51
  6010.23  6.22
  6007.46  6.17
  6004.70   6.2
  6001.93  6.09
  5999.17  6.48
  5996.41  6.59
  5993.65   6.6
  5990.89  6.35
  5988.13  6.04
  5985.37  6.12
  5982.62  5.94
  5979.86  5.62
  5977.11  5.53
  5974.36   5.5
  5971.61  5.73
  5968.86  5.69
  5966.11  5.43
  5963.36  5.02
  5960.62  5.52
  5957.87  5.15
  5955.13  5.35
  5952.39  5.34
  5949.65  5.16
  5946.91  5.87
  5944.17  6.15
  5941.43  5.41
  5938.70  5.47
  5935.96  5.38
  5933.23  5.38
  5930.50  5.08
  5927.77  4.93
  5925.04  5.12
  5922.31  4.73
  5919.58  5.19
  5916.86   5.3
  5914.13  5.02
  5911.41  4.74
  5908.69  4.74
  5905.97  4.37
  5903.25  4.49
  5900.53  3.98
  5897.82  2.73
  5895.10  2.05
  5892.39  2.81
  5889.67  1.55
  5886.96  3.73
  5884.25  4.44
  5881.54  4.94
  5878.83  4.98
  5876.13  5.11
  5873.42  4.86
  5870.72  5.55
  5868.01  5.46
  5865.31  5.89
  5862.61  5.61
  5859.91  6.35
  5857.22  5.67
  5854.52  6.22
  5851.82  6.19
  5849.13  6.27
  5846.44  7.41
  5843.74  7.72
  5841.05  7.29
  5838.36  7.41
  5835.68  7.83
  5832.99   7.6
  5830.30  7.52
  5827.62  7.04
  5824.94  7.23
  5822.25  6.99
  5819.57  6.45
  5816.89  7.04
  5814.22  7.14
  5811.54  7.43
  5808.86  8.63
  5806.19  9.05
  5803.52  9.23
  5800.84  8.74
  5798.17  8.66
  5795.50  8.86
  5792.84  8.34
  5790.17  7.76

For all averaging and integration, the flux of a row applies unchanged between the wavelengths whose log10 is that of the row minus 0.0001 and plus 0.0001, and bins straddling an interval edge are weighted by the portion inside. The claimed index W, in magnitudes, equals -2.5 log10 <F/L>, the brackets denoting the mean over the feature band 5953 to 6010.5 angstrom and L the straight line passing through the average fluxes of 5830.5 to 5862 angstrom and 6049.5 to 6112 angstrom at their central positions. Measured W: 0.25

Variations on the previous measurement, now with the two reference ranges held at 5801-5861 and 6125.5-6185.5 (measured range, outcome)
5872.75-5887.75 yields 0.47 mag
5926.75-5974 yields 0.30 mag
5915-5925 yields 0.37 mag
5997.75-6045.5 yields 0.05 mag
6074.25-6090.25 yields -0.12 mag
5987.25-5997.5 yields 0.11 mag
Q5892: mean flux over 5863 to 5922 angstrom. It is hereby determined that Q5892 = 4.4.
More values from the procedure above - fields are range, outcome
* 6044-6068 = 7.52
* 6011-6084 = 7.25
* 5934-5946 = 5.6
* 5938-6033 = 6.04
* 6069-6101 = 7.95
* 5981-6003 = 6.27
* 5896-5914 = 4.18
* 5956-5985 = 5.53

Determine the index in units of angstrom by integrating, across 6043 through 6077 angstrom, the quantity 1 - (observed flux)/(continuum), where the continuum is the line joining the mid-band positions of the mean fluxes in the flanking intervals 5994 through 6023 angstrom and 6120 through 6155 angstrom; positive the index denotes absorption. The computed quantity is -2.3 angstrom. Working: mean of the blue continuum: 6.46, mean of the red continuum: 8.17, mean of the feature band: 7.63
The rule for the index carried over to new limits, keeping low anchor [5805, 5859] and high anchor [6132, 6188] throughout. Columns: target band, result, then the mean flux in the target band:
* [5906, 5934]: 8.1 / 4.98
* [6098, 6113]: -3.1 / 8.03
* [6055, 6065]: -1.0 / 7.43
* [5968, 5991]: 3.6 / 5.81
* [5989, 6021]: 2.0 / 6.42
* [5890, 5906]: 8.7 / 3.21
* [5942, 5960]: 3.8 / 5.5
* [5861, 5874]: 2.9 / 5.53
